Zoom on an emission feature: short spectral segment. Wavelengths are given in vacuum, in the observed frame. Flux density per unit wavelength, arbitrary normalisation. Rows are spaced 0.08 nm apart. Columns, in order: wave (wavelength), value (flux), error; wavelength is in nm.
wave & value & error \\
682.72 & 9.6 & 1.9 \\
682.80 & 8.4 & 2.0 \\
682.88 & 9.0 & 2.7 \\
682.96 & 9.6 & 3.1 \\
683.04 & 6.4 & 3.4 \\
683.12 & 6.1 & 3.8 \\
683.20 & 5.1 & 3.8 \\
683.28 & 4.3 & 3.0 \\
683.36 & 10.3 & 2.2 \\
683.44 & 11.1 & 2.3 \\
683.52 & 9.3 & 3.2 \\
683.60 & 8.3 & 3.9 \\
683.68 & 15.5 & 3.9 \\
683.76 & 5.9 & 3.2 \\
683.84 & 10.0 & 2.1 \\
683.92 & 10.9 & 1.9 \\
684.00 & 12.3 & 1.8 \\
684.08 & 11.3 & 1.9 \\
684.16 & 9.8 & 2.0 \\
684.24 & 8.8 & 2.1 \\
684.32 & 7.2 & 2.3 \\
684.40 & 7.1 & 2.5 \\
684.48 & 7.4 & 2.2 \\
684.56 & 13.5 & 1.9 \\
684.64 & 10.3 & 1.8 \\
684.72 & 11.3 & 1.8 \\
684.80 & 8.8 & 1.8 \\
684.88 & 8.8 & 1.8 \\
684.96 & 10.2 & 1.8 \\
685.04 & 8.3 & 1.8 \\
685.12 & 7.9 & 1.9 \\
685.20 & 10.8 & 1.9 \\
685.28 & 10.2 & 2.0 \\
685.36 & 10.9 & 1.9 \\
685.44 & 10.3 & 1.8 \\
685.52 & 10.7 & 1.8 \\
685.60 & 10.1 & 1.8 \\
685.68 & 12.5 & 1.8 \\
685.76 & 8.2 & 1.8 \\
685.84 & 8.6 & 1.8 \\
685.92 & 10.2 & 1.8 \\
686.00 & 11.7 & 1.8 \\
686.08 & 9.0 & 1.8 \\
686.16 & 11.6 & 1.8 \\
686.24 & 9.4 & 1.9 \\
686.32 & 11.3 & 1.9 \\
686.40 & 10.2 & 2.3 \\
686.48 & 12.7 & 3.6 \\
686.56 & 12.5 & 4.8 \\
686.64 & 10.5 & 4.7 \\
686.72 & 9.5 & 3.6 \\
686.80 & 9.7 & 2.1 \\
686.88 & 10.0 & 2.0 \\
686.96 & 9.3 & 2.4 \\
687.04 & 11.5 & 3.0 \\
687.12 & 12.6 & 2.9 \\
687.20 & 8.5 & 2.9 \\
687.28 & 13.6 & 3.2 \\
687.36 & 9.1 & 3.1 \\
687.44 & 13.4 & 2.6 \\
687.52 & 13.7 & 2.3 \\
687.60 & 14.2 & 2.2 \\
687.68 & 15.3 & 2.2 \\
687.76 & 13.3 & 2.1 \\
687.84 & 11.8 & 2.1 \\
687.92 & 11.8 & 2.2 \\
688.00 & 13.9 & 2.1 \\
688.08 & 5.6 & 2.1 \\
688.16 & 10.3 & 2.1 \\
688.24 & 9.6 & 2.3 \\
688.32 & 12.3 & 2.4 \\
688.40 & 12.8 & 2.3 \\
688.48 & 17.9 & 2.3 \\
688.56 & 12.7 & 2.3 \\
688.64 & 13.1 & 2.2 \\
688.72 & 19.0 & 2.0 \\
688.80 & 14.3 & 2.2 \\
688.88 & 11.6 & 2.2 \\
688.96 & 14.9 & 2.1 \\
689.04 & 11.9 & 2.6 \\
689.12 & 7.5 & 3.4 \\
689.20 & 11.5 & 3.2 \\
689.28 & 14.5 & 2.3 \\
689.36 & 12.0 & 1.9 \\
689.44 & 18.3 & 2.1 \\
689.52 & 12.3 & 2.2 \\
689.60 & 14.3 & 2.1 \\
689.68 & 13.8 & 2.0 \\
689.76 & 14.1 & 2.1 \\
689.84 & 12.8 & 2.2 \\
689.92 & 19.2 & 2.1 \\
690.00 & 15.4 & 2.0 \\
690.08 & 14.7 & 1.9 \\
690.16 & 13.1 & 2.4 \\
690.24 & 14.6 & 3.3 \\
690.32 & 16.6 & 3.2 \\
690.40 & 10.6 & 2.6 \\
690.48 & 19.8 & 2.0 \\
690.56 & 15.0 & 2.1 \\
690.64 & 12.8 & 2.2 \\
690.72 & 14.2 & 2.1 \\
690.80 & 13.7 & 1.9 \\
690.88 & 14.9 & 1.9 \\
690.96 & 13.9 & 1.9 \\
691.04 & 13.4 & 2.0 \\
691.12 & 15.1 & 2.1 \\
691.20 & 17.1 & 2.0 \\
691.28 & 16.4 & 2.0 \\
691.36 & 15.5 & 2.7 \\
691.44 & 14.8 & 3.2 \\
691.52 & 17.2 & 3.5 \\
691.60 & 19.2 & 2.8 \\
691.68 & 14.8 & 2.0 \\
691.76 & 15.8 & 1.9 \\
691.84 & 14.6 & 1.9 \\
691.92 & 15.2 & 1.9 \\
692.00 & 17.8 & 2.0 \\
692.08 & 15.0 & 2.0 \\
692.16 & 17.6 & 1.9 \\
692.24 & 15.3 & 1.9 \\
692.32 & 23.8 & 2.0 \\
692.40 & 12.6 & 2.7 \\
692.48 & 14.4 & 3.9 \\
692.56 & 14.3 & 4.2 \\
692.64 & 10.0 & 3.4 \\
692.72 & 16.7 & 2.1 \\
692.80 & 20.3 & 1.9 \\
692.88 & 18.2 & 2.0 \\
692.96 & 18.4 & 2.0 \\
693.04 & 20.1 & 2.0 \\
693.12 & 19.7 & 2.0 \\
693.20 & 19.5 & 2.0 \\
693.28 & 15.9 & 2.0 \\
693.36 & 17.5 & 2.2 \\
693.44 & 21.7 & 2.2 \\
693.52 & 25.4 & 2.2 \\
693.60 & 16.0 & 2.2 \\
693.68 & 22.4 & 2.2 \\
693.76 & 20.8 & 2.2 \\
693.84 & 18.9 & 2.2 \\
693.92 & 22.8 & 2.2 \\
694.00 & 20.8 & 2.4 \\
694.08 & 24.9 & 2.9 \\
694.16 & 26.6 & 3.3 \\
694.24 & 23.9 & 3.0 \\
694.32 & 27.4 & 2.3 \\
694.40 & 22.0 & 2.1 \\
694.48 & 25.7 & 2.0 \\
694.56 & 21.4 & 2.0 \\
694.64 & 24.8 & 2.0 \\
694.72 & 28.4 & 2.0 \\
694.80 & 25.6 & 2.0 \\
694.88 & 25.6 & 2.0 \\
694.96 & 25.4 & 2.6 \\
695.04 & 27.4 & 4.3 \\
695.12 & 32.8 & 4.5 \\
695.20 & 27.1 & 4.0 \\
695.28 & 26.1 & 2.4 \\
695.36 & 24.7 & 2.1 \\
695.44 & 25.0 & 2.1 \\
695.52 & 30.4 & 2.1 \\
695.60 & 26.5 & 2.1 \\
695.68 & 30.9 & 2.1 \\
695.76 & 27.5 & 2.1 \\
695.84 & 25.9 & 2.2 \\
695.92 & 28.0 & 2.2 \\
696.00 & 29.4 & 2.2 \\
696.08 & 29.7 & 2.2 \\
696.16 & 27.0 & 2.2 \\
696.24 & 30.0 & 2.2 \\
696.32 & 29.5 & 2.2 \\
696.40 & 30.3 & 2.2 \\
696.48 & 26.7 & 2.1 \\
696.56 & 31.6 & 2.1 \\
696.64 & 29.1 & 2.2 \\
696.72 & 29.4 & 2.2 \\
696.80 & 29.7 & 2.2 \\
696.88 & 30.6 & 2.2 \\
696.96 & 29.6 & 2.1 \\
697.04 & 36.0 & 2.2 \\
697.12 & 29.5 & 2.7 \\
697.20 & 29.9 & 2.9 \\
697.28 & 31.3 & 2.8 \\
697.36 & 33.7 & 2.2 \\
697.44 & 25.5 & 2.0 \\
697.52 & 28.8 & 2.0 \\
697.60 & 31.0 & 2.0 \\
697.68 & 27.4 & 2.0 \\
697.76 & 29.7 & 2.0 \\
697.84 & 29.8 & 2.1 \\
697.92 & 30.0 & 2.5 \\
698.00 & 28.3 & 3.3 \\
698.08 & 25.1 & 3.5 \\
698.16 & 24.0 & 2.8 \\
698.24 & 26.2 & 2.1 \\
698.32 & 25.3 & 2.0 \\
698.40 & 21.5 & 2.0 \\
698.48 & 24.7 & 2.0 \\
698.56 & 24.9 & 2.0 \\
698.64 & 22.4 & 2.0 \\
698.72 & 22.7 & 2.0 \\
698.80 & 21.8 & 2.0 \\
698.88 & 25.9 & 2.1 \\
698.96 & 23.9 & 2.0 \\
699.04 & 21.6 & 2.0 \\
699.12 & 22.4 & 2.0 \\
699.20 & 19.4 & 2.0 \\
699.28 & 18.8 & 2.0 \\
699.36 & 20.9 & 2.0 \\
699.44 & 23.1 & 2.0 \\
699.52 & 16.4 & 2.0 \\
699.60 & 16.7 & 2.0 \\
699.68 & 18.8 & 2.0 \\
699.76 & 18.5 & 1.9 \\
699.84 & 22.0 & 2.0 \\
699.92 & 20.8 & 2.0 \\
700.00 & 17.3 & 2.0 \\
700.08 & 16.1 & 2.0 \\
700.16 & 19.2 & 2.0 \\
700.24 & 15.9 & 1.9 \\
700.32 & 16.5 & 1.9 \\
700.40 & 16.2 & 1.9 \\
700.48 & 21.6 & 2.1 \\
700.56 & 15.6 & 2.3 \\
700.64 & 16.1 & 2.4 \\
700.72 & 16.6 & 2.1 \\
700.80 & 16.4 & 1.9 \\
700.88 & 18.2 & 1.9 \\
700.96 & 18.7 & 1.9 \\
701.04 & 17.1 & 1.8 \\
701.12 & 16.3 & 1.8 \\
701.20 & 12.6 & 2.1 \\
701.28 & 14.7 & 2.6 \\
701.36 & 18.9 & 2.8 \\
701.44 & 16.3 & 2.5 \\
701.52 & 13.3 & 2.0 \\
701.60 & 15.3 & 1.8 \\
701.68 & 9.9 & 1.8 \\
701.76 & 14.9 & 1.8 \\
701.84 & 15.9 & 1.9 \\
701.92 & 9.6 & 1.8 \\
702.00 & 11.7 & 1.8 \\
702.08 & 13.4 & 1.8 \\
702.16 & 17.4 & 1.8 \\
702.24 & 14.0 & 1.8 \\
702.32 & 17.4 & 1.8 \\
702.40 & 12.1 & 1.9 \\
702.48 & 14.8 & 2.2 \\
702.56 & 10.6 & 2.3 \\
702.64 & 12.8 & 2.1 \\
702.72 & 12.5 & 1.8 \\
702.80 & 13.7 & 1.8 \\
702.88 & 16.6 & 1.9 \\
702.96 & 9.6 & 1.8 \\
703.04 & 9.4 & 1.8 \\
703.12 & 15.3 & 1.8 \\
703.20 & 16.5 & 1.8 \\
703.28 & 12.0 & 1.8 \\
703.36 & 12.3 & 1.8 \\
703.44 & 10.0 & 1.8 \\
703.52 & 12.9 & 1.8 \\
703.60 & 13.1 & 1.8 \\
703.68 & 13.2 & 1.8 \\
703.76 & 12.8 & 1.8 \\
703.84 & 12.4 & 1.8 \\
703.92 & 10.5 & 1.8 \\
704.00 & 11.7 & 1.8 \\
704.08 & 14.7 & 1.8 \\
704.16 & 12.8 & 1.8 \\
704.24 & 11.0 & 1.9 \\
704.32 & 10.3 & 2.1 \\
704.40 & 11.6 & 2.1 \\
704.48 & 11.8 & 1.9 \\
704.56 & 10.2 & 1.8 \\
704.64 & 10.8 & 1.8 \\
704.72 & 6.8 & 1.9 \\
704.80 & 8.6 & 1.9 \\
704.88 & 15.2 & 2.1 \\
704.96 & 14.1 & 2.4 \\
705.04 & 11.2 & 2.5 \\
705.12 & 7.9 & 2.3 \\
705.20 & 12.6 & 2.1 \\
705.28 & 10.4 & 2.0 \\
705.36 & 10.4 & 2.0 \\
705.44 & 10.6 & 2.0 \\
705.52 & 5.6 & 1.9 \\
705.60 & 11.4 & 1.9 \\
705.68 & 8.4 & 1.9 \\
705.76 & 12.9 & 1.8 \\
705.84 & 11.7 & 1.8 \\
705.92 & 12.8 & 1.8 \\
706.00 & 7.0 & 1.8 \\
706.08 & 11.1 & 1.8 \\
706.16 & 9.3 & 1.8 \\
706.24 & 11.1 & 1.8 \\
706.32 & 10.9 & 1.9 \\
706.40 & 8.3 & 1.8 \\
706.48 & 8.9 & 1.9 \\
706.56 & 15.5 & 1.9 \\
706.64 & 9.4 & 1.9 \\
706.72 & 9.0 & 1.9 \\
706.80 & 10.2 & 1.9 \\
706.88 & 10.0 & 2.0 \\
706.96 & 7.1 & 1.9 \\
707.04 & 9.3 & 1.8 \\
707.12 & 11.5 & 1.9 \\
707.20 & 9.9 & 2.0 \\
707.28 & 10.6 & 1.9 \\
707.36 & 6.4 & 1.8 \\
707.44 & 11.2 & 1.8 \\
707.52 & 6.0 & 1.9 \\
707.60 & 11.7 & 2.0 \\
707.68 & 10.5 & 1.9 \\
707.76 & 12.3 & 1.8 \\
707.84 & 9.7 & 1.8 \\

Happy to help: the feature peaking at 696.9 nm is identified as C IV 1549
